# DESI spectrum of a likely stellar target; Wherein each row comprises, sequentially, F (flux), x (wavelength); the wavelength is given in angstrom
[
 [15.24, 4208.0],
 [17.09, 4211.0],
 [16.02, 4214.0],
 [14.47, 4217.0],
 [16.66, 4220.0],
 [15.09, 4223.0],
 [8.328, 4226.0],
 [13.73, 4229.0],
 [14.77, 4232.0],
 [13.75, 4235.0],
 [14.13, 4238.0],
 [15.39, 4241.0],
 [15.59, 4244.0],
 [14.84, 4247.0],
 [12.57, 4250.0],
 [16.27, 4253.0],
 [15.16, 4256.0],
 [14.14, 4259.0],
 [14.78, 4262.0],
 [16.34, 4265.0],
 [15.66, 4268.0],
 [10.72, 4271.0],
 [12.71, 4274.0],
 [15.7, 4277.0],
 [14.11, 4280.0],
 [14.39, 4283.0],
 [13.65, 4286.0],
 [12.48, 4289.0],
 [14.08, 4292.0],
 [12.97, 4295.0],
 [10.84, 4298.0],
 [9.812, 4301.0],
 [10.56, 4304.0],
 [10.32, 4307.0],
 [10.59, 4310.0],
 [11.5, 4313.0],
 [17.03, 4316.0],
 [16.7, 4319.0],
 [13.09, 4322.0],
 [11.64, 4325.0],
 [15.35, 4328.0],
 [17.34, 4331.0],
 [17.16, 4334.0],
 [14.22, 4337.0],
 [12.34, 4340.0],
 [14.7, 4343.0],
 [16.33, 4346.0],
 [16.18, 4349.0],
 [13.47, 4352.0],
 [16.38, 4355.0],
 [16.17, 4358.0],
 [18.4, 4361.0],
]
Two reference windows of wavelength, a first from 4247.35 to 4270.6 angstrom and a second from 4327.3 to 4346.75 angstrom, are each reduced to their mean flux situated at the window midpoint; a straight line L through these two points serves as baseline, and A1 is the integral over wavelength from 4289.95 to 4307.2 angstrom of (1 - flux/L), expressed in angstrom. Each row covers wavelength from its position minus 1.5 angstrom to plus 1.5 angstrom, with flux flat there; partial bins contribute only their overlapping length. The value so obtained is 4.0 angstrom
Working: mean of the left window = 14.8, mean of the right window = 15.3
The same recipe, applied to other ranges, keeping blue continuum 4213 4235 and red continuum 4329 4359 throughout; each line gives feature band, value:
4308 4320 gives 1.11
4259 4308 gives 5.30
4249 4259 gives -0.19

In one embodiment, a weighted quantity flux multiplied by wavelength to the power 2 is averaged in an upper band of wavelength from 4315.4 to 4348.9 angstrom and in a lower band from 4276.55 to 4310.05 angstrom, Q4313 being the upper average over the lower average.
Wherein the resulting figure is 1.2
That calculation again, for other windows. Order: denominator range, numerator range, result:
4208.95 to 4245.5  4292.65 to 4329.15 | 0.89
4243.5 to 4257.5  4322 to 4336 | 1.06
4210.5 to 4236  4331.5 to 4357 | 1.12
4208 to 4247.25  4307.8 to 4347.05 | 1.03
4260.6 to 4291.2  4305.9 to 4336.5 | 1.03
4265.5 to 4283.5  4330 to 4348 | 1.13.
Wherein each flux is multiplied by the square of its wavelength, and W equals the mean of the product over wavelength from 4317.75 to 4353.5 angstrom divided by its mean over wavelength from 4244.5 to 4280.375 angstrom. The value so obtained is 1.06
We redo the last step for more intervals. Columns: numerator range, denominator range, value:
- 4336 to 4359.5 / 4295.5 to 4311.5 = 1.45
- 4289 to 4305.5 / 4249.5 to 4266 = 0.80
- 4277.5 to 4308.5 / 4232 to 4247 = 0.86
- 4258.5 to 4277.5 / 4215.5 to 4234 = 1.05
